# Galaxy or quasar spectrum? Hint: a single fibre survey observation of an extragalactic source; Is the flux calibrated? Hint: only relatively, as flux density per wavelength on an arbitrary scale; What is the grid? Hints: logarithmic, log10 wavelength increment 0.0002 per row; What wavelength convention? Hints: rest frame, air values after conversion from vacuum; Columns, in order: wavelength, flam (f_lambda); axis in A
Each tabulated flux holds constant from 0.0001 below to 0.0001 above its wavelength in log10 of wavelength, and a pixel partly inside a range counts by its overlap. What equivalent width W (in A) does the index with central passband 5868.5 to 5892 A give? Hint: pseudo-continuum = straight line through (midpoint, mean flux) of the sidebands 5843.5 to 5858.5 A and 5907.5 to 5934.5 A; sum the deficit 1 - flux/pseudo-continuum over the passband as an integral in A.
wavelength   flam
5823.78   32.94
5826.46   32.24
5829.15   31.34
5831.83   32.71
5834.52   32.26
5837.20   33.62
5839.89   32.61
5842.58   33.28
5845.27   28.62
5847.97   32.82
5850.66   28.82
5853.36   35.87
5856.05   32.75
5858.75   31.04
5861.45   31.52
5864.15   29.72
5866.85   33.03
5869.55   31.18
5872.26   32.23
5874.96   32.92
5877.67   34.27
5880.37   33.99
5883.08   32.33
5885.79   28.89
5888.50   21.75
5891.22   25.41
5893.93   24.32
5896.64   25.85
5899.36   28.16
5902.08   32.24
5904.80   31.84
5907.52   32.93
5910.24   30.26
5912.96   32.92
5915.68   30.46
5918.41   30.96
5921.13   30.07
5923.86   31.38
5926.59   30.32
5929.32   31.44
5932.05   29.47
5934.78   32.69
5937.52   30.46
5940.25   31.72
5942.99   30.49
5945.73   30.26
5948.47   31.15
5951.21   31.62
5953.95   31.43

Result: 0.8 A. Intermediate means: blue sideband 31.8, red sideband 31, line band 30.4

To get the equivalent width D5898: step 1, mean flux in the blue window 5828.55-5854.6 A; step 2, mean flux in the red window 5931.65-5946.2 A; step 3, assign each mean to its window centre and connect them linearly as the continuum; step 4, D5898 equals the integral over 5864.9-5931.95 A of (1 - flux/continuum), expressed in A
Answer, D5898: 2.4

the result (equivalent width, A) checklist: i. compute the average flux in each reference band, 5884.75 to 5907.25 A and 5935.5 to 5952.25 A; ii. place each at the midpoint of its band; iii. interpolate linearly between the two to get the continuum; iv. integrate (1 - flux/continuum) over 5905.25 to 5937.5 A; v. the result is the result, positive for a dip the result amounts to -2.0 A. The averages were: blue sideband 27.6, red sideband 31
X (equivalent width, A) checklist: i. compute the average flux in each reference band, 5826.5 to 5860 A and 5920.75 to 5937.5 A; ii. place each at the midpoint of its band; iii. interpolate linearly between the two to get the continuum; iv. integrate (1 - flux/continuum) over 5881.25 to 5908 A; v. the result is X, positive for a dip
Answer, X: 2.6 A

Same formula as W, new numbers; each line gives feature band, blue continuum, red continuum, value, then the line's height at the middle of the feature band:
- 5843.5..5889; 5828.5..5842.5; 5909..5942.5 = 0.87 A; 32.1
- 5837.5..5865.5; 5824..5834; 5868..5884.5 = 0.61 A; 32.5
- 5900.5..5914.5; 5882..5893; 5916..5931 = -1.41 A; 29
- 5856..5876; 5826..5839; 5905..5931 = 0.15 A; 32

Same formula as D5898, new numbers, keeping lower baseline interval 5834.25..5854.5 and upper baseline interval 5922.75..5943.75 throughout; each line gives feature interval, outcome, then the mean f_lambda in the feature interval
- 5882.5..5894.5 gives 2.0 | 26.3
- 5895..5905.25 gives 0.7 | 29.2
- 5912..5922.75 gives 0.1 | 31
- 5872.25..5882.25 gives -0.5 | 33.5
